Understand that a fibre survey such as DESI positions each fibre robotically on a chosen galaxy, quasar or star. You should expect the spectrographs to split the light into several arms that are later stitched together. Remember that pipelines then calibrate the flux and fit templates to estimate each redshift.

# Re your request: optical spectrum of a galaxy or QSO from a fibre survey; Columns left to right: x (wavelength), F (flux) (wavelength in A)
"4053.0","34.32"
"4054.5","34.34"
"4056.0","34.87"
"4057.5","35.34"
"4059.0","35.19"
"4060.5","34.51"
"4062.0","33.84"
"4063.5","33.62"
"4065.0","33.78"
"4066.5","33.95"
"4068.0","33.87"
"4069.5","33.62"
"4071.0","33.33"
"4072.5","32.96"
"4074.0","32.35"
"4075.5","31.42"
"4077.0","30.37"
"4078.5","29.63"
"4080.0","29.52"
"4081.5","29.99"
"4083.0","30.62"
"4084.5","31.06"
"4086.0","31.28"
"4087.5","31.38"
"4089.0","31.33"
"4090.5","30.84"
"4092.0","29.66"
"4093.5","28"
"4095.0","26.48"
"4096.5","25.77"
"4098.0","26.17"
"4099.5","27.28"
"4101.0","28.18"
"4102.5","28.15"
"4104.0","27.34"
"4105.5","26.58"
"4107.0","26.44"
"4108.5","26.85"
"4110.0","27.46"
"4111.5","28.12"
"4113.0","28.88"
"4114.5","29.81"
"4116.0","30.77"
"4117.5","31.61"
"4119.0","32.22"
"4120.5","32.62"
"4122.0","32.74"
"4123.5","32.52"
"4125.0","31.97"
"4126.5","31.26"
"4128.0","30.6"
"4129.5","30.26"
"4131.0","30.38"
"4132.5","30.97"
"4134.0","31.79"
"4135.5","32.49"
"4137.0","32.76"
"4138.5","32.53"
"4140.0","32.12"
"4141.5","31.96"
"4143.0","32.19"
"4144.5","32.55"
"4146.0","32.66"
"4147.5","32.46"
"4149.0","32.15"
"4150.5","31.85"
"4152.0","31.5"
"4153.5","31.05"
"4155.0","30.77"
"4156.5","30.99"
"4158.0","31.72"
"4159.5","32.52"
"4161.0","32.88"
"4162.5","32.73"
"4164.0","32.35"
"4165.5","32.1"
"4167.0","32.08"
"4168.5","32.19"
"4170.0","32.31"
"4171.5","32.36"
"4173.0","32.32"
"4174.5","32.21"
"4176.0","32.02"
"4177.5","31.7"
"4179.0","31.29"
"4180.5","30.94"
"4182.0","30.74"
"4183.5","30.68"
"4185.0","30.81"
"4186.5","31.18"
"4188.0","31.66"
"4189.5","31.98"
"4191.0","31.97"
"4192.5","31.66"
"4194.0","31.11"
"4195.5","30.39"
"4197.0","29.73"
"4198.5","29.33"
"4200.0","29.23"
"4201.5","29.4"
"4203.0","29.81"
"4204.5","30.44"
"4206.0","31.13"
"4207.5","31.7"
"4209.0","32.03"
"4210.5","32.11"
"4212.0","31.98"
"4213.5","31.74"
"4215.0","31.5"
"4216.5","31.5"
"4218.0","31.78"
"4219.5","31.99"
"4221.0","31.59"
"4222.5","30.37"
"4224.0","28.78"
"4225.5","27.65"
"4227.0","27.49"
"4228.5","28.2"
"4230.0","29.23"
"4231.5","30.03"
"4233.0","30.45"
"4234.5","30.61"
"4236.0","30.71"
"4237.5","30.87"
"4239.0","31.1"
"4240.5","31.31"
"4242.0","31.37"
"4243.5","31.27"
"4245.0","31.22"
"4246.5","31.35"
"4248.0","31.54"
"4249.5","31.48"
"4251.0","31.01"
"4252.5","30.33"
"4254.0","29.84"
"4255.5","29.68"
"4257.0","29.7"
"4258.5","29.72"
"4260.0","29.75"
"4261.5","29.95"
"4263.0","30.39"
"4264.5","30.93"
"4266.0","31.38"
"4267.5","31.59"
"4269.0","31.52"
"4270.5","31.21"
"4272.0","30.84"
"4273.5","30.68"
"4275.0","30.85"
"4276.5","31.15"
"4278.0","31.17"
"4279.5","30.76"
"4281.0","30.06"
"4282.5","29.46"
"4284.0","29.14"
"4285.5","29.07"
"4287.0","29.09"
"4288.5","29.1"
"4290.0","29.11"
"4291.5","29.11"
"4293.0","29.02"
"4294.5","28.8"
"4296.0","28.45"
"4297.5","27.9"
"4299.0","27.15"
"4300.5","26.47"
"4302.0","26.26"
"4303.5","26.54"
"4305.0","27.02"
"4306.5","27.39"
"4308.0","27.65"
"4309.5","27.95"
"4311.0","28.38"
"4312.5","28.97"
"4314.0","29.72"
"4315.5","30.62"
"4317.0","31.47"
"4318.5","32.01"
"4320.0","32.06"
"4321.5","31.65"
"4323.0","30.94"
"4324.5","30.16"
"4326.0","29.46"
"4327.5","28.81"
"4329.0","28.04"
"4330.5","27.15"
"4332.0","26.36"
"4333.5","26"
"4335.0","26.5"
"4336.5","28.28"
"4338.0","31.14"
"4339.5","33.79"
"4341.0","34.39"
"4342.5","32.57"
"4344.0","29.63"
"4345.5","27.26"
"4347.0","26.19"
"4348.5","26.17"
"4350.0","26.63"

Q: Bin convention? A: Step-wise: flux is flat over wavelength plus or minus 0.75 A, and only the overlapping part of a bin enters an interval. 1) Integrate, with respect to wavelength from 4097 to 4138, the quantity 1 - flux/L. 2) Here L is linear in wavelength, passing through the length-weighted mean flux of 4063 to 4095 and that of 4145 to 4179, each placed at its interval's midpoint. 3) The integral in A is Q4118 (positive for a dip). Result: 2.4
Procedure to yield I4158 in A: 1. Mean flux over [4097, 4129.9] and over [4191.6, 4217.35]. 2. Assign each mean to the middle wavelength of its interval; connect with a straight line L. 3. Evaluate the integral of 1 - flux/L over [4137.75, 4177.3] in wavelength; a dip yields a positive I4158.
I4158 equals -2.6 A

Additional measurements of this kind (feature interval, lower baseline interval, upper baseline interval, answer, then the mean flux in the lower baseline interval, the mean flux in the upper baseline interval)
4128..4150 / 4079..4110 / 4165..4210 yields -1.5 A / 28.6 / 31.2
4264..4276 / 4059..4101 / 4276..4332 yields -0.7 A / 31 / 29.1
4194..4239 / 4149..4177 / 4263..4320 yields 0.7 A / 32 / 29.5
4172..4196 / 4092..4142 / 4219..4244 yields -1.2 A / 29.8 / 30.1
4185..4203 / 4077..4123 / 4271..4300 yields -0.8 A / 29.3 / 29.5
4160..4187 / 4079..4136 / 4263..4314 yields -2.1 A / 29.7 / 29.2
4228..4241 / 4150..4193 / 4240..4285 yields 0.3 A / 31.7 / 30.7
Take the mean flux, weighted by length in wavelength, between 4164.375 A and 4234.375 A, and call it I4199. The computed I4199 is 30.9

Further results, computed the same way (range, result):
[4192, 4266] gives 30.5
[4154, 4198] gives 31.6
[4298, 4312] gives 27.2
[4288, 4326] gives 29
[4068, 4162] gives 30.6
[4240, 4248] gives 31.3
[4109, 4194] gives 31.6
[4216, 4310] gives 29.8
